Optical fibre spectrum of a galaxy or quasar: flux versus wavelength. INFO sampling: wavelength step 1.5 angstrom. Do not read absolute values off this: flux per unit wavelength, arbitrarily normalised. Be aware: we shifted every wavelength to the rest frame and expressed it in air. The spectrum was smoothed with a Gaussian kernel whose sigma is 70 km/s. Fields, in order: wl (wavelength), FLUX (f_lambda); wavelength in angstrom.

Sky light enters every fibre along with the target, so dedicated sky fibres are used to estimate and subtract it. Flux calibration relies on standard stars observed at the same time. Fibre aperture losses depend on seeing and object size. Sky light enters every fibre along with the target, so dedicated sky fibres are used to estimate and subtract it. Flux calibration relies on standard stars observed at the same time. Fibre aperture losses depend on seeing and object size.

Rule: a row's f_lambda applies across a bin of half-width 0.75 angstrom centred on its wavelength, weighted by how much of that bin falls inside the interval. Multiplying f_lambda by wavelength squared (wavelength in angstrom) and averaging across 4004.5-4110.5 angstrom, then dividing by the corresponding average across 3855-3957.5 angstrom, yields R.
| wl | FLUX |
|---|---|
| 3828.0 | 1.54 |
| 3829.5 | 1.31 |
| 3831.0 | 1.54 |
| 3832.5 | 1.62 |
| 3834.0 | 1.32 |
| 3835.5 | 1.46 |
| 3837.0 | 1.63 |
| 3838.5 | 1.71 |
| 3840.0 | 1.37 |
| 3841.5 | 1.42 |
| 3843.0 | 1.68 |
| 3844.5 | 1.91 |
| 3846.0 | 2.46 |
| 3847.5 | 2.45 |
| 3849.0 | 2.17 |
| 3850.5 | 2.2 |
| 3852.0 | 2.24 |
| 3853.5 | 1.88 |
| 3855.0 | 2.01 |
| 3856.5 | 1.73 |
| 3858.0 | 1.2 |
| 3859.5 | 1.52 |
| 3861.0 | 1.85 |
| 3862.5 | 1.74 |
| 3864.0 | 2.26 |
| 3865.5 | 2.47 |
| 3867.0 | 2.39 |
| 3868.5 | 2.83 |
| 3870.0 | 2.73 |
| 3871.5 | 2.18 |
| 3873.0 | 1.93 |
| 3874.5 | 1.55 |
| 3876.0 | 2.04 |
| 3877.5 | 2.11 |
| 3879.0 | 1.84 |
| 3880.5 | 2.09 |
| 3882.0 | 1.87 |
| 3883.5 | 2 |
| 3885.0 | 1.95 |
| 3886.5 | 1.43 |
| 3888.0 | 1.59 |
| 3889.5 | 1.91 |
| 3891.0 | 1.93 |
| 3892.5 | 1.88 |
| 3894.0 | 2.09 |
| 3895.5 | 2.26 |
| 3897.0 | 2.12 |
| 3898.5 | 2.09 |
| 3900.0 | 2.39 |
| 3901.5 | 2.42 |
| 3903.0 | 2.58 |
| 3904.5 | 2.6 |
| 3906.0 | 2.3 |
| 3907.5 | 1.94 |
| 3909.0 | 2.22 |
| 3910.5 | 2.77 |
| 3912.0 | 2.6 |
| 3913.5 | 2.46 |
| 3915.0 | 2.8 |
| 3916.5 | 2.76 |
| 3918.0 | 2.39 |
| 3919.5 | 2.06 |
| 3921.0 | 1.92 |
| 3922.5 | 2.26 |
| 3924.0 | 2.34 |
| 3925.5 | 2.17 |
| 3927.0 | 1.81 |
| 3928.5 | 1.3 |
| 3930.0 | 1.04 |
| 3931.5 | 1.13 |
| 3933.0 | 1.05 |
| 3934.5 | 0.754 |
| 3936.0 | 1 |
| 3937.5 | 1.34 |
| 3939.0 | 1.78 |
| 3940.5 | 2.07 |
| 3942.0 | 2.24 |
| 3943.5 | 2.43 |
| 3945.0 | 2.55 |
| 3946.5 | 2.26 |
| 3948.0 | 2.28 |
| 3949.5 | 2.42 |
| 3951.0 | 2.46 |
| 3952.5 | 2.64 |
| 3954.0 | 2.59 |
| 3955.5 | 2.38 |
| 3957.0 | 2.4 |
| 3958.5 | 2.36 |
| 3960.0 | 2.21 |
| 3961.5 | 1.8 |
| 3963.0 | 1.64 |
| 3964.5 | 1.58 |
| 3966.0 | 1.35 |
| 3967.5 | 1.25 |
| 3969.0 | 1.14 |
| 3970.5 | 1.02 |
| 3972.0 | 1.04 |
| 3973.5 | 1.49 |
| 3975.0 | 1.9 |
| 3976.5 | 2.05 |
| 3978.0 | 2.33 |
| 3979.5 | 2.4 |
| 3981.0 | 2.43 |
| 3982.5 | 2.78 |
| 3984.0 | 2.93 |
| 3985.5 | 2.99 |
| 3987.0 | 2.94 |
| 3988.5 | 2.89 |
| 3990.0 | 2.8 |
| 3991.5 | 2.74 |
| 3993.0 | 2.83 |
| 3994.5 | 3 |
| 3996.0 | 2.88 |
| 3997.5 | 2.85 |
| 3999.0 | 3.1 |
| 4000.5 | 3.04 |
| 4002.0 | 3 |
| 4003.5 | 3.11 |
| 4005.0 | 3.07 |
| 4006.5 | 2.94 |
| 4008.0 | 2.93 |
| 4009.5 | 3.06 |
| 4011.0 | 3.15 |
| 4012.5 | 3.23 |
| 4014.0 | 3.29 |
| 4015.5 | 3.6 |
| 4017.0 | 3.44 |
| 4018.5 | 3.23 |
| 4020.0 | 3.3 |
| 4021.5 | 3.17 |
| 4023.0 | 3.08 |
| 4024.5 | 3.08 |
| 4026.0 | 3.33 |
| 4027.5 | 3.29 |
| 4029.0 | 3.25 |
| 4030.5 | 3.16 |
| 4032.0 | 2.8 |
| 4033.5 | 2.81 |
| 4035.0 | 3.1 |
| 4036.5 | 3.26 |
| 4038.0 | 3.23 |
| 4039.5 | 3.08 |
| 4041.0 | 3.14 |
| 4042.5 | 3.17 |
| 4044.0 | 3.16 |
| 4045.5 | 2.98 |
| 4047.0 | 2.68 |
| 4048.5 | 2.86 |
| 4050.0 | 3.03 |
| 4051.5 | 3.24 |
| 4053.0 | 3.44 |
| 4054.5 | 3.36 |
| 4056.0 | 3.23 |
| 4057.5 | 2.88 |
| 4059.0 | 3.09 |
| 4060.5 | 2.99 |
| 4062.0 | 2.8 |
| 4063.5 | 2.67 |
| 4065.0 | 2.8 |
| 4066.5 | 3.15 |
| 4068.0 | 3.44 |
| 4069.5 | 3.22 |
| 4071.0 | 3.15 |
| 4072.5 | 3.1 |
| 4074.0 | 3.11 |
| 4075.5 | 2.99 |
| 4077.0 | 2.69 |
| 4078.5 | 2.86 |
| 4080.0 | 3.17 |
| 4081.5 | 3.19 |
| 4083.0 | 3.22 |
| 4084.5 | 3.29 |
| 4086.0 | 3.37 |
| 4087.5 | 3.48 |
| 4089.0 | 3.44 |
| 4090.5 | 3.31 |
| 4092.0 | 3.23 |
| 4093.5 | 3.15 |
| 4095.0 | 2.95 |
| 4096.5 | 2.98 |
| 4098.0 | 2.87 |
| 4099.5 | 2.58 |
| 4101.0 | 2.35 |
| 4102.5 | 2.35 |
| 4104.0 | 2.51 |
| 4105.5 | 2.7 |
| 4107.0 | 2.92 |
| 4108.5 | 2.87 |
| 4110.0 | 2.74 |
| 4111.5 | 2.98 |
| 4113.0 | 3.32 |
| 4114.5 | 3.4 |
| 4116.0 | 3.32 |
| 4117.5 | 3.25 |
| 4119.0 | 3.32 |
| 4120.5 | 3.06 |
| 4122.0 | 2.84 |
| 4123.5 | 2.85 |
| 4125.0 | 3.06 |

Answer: 1.6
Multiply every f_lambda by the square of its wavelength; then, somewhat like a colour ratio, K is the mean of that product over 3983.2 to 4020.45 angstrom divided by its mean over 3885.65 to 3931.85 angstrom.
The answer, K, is 1.51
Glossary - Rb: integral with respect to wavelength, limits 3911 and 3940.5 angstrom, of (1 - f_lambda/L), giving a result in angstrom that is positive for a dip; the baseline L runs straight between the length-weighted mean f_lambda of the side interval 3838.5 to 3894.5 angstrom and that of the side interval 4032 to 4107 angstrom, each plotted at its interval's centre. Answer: 5.4 angstrom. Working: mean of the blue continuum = 1.97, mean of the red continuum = 3.03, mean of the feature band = 1.85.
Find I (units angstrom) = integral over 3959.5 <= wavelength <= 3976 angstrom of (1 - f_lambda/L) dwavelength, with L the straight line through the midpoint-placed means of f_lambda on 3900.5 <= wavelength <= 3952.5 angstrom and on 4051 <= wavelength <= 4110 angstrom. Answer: 6.0 angstrom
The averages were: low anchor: 2.08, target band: 1.49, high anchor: 3.02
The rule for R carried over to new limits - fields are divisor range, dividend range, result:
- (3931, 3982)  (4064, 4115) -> 1.71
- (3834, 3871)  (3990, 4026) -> 1.71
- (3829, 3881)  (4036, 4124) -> 1.78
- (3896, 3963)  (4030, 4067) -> 1.52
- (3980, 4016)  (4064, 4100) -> 1.09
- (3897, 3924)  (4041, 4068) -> 1.38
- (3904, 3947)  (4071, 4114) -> 1.62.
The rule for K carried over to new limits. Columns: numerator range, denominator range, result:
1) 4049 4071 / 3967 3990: 1.51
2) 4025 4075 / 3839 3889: 1.72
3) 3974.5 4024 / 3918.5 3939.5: 1.93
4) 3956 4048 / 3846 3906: 1.40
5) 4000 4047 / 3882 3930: 1.55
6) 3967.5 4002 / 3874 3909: 1.24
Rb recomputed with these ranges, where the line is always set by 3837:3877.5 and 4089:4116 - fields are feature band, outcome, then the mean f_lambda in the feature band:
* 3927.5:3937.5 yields 5.23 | 1.09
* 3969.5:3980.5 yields 3.12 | 1.75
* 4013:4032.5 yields -4.61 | 3.24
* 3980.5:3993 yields -1.70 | 2.82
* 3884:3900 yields 1.34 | 1.95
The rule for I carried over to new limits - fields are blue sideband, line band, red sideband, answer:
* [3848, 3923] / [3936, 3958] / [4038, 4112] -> 1.7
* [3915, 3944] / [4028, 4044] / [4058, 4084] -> -2.2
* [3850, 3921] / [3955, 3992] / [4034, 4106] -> 6.7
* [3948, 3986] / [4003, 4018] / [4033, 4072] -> -3.5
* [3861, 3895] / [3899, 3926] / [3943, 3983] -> -4.7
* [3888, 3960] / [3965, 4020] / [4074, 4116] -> -3.0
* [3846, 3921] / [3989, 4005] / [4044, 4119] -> -1.7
